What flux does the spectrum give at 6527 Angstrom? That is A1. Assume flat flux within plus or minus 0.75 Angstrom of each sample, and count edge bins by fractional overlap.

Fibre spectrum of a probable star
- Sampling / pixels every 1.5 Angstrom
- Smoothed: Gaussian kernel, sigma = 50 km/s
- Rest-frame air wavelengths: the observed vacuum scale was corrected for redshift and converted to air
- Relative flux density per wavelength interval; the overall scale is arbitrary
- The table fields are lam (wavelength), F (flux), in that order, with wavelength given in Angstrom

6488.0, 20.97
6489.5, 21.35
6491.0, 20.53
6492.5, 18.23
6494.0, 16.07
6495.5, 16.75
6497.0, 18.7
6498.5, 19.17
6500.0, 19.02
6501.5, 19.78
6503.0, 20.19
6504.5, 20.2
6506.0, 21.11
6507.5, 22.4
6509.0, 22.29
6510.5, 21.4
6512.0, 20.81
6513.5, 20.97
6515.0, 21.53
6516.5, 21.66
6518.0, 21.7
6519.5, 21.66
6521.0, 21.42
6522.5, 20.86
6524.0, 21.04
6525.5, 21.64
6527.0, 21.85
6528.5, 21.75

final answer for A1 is 21.85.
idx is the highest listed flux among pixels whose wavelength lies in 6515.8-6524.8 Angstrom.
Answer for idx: 21.7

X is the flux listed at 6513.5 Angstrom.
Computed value 20.97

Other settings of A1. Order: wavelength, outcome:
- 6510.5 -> 21.4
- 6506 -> 21.11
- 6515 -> 21.53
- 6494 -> 16.07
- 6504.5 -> 20.2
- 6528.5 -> 21.75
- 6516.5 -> 21.66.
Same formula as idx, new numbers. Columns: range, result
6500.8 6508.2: 22.4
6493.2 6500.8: 19.17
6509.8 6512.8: 21.4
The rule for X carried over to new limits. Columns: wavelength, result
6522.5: 20.86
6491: 20.53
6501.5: 19.78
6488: 20.97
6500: 19.02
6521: 21.42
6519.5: 21.66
